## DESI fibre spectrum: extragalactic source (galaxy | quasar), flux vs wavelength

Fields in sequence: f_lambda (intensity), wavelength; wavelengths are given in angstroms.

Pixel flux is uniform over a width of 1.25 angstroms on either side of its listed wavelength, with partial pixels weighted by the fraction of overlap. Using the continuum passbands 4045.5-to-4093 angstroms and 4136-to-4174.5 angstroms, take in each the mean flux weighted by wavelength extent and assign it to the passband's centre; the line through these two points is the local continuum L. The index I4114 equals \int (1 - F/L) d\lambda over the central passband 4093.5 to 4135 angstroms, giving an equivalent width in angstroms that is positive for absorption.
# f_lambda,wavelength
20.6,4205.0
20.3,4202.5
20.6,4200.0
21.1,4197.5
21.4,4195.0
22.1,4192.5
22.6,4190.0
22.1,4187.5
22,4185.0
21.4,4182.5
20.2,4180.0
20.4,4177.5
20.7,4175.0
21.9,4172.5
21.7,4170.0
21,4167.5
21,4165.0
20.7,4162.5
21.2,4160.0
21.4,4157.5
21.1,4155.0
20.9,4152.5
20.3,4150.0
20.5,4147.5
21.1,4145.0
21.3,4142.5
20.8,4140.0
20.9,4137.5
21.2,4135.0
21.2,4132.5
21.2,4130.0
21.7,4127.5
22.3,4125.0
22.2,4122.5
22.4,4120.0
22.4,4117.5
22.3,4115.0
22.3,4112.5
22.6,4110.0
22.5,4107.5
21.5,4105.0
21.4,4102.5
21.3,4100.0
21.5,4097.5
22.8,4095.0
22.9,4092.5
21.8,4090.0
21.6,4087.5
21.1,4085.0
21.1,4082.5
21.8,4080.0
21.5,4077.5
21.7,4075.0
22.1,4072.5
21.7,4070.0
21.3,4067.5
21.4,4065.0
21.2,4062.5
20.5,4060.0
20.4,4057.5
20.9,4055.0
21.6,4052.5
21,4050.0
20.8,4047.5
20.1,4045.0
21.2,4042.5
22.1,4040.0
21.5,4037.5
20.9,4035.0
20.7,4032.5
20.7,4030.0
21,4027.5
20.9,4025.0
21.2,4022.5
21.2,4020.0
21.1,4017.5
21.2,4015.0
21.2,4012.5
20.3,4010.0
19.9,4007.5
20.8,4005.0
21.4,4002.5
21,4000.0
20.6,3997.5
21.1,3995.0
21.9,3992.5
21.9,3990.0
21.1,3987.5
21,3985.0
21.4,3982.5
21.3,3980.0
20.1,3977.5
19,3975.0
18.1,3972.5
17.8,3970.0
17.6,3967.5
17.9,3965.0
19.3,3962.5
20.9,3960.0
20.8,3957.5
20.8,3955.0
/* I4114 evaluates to -1.5 angstroms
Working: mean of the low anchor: 21.3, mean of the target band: 22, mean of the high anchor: 21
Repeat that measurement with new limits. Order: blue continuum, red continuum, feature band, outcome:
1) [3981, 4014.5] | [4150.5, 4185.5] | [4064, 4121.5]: -2.2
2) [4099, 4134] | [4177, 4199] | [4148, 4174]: 0.7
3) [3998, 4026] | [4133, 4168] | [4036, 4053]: -0.2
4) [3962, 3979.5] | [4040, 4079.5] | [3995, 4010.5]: -0.9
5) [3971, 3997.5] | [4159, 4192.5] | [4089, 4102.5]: -0.6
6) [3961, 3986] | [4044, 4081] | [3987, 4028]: -2.0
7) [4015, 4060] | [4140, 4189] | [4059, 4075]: -0.3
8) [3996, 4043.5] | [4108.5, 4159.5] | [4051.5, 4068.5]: 0.1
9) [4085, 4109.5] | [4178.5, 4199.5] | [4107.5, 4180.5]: 1.2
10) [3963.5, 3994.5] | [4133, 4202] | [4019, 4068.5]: -1.6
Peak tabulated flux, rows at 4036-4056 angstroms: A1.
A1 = 22.1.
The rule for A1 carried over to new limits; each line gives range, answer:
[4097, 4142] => 22.6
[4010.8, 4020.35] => 21.2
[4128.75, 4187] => 22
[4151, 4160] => 21.4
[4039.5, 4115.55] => 22.9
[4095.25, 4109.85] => 22.5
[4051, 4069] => 21.6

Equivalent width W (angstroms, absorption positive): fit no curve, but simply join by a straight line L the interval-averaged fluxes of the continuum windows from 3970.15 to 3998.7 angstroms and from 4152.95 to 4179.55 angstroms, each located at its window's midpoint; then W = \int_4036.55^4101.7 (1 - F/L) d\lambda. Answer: -1.9 angstroms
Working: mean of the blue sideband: 20.6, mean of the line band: 21.4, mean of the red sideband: 21.1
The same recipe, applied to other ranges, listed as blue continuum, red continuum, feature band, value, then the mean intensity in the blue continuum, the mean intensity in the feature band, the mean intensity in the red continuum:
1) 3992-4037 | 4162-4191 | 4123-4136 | -0.2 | 20.9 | 21.6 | 21.3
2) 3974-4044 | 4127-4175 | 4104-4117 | -0.7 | 21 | 22.3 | 21.1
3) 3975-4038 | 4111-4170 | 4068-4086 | -0.3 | 21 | 21.6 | 21.4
